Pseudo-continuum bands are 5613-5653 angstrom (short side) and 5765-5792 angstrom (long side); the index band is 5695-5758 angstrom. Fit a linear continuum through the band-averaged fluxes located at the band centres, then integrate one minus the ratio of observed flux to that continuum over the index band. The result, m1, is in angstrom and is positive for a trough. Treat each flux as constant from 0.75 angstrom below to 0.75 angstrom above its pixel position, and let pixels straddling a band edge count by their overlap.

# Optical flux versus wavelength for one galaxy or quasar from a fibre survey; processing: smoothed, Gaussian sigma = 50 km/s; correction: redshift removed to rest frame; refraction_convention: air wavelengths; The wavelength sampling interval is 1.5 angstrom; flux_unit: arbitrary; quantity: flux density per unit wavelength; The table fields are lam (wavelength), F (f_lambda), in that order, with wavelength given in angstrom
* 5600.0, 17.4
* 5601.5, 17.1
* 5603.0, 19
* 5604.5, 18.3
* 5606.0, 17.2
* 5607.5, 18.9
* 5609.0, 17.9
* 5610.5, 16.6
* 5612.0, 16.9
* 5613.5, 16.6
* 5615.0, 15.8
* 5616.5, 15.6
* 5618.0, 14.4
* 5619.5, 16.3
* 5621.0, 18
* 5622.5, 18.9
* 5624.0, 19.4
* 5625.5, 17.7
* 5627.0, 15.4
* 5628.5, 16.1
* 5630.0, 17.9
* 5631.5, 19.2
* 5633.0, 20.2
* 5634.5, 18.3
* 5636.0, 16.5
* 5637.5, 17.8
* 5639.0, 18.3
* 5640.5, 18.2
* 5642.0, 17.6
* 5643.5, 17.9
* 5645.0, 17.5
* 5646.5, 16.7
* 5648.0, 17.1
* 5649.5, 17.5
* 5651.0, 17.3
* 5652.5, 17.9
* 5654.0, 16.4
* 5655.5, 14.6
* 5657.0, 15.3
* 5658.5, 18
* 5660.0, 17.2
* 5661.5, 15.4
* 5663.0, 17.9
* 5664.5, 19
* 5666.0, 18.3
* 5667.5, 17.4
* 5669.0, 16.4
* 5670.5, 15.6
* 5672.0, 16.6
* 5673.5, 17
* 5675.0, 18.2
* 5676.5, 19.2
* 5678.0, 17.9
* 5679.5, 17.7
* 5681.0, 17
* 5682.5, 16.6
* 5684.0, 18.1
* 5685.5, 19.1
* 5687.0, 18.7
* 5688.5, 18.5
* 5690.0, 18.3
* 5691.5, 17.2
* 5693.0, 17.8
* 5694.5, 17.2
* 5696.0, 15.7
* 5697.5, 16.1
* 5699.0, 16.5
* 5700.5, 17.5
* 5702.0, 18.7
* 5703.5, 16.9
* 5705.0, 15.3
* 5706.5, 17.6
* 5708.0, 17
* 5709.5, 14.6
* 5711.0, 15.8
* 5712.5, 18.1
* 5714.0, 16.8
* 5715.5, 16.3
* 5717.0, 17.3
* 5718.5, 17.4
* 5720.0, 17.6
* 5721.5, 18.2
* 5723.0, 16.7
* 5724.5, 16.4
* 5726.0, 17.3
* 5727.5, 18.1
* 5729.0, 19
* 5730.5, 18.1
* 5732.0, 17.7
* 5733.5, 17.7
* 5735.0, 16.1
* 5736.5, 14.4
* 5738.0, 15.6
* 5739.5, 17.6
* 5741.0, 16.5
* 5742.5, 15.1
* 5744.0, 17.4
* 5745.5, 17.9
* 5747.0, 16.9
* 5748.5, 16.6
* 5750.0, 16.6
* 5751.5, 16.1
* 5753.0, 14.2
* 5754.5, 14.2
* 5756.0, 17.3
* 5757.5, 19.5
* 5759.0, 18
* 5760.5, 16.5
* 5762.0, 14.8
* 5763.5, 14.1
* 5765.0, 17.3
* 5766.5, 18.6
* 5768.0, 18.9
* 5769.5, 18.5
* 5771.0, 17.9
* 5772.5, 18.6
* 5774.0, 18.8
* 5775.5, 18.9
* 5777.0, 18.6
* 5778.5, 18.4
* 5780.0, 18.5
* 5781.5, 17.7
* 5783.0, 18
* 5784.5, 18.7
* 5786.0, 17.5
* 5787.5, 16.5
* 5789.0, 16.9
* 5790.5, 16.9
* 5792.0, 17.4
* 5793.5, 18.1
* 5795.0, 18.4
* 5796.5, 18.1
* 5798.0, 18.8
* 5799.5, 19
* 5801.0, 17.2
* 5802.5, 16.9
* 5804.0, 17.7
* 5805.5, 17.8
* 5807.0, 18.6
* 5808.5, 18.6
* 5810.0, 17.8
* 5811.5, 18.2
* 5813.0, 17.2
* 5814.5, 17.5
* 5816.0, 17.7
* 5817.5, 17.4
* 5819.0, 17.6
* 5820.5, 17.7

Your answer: 3.62 angstrom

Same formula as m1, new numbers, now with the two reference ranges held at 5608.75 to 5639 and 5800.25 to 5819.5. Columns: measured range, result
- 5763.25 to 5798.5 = -0.65 angstrom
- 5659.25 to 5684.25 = 0.04 angstrom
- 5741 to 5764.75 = 1.63 angstrom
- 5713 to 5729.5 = 0.14 angstrom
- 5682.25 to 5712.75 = 0.45 angstrom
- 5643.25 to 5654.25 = 0.03 angstrom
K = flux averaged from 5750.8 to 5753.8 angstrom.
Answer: 15.1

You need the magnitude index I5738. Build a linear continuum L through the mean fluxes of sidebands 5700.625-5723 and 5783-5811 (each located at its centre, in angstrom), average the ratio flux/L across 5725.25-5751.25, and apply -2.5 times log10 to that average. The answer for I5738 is 0.02 mag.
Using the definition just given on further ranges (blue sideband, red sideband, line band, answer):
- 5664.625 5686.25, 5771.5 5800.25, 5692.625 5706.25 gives 0.05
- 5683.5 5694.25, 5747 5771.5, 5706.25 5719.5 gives 0.06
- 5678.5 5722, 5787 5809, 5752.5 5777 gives 0.02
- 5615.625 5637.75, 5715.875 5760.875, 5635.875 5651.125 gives -0.01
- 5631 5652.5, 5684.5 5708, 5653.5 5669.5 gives 0.05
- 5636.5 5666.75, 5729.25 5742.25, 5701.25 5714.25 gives 0.01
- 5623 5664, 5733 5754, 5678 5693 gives -0.06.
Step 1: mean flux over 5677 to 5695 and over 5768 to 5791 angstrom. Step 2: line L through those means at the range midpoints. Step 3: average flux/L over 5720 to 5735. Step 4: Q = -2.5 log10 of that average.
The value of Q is 0.02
